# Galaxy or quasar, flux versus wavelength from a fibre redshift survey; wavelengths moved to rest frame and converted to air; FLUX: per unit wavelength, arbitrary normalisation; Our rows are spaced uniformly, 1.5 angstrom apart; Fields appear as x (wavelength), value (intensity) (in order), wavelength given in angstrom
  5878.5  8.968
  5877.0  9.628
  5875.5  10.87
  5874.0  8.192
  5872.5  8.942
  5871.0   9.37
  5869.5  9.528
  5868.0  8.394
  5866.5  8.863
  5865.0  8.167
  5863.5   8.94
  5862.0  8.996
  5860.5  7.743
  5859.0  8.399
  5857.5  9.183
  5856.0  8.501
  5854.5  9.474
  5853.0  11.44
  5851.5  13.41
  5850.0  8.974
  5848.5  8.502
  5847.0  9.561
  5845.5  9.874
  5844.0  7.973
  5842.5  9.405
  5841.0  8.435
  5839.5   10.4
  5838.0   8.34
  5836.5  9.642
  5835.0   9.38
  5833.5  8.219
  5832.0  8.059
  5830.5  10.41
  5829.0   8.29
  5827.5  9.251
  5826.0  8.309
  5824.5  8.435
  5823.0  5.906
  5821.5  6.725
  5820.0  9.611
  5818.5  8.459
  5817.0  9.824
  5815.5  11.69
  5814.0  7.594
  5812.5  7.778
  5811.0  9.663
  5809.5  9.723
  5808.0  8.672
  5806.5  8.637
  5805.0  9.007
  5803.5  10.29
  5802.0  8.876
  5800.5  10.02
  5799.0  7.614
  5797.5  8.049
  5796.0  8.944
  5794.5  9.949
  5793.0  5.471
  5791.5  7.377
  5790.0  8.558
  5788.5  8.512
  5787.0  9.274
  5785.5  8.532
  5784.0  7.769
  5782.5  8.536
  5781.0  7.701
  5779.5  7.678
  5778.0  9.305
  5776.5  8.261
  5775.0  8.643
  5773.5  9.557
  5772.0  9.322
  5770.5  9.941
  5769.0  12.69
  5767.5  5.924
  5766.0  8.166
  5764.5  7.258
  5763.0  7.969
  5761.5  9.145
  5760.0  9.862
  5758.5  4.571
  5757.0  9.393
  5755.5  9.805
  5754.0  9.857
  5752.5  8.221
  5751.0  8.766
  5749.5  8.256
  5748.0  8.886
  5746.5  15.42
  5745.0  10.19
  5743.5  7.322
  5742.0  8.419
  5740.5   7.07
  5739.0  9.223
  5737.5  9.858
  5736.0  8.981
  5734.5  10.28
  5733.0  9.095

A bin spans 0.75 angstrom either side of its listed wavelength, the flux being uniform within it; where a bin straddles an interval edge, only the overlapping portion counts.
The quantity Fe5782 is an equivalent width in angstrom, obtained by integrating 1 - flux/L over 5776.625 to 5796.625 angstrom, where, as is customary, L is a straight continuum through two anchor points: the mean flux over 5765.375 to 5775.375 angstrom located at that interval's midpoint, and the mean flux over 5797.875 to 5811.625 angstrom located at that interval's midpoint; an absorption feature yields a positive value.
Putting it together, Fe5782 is 2.0 angstrom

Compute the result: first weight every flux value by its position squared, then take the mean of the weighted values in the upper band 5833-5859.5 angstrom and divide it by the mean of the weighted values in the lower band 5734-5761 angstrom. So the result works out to 1.1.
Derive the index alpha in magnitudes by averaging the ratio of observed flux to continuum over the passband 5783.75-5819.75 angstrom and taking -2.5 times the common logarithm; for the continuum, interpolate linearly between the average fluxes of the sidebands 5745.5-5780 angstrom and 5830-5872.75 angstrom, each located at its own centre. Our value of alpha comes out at 0.04 mag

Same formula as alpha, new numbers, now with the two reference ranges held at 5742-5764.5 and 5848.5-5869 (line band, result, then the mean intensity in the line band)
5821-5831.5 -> 0.120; 8.22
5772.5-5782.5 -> 0.066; 8.54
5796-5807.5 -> 0.025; 8.92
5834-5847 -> 0.003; 9.18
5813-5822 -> 0.018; 9.01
